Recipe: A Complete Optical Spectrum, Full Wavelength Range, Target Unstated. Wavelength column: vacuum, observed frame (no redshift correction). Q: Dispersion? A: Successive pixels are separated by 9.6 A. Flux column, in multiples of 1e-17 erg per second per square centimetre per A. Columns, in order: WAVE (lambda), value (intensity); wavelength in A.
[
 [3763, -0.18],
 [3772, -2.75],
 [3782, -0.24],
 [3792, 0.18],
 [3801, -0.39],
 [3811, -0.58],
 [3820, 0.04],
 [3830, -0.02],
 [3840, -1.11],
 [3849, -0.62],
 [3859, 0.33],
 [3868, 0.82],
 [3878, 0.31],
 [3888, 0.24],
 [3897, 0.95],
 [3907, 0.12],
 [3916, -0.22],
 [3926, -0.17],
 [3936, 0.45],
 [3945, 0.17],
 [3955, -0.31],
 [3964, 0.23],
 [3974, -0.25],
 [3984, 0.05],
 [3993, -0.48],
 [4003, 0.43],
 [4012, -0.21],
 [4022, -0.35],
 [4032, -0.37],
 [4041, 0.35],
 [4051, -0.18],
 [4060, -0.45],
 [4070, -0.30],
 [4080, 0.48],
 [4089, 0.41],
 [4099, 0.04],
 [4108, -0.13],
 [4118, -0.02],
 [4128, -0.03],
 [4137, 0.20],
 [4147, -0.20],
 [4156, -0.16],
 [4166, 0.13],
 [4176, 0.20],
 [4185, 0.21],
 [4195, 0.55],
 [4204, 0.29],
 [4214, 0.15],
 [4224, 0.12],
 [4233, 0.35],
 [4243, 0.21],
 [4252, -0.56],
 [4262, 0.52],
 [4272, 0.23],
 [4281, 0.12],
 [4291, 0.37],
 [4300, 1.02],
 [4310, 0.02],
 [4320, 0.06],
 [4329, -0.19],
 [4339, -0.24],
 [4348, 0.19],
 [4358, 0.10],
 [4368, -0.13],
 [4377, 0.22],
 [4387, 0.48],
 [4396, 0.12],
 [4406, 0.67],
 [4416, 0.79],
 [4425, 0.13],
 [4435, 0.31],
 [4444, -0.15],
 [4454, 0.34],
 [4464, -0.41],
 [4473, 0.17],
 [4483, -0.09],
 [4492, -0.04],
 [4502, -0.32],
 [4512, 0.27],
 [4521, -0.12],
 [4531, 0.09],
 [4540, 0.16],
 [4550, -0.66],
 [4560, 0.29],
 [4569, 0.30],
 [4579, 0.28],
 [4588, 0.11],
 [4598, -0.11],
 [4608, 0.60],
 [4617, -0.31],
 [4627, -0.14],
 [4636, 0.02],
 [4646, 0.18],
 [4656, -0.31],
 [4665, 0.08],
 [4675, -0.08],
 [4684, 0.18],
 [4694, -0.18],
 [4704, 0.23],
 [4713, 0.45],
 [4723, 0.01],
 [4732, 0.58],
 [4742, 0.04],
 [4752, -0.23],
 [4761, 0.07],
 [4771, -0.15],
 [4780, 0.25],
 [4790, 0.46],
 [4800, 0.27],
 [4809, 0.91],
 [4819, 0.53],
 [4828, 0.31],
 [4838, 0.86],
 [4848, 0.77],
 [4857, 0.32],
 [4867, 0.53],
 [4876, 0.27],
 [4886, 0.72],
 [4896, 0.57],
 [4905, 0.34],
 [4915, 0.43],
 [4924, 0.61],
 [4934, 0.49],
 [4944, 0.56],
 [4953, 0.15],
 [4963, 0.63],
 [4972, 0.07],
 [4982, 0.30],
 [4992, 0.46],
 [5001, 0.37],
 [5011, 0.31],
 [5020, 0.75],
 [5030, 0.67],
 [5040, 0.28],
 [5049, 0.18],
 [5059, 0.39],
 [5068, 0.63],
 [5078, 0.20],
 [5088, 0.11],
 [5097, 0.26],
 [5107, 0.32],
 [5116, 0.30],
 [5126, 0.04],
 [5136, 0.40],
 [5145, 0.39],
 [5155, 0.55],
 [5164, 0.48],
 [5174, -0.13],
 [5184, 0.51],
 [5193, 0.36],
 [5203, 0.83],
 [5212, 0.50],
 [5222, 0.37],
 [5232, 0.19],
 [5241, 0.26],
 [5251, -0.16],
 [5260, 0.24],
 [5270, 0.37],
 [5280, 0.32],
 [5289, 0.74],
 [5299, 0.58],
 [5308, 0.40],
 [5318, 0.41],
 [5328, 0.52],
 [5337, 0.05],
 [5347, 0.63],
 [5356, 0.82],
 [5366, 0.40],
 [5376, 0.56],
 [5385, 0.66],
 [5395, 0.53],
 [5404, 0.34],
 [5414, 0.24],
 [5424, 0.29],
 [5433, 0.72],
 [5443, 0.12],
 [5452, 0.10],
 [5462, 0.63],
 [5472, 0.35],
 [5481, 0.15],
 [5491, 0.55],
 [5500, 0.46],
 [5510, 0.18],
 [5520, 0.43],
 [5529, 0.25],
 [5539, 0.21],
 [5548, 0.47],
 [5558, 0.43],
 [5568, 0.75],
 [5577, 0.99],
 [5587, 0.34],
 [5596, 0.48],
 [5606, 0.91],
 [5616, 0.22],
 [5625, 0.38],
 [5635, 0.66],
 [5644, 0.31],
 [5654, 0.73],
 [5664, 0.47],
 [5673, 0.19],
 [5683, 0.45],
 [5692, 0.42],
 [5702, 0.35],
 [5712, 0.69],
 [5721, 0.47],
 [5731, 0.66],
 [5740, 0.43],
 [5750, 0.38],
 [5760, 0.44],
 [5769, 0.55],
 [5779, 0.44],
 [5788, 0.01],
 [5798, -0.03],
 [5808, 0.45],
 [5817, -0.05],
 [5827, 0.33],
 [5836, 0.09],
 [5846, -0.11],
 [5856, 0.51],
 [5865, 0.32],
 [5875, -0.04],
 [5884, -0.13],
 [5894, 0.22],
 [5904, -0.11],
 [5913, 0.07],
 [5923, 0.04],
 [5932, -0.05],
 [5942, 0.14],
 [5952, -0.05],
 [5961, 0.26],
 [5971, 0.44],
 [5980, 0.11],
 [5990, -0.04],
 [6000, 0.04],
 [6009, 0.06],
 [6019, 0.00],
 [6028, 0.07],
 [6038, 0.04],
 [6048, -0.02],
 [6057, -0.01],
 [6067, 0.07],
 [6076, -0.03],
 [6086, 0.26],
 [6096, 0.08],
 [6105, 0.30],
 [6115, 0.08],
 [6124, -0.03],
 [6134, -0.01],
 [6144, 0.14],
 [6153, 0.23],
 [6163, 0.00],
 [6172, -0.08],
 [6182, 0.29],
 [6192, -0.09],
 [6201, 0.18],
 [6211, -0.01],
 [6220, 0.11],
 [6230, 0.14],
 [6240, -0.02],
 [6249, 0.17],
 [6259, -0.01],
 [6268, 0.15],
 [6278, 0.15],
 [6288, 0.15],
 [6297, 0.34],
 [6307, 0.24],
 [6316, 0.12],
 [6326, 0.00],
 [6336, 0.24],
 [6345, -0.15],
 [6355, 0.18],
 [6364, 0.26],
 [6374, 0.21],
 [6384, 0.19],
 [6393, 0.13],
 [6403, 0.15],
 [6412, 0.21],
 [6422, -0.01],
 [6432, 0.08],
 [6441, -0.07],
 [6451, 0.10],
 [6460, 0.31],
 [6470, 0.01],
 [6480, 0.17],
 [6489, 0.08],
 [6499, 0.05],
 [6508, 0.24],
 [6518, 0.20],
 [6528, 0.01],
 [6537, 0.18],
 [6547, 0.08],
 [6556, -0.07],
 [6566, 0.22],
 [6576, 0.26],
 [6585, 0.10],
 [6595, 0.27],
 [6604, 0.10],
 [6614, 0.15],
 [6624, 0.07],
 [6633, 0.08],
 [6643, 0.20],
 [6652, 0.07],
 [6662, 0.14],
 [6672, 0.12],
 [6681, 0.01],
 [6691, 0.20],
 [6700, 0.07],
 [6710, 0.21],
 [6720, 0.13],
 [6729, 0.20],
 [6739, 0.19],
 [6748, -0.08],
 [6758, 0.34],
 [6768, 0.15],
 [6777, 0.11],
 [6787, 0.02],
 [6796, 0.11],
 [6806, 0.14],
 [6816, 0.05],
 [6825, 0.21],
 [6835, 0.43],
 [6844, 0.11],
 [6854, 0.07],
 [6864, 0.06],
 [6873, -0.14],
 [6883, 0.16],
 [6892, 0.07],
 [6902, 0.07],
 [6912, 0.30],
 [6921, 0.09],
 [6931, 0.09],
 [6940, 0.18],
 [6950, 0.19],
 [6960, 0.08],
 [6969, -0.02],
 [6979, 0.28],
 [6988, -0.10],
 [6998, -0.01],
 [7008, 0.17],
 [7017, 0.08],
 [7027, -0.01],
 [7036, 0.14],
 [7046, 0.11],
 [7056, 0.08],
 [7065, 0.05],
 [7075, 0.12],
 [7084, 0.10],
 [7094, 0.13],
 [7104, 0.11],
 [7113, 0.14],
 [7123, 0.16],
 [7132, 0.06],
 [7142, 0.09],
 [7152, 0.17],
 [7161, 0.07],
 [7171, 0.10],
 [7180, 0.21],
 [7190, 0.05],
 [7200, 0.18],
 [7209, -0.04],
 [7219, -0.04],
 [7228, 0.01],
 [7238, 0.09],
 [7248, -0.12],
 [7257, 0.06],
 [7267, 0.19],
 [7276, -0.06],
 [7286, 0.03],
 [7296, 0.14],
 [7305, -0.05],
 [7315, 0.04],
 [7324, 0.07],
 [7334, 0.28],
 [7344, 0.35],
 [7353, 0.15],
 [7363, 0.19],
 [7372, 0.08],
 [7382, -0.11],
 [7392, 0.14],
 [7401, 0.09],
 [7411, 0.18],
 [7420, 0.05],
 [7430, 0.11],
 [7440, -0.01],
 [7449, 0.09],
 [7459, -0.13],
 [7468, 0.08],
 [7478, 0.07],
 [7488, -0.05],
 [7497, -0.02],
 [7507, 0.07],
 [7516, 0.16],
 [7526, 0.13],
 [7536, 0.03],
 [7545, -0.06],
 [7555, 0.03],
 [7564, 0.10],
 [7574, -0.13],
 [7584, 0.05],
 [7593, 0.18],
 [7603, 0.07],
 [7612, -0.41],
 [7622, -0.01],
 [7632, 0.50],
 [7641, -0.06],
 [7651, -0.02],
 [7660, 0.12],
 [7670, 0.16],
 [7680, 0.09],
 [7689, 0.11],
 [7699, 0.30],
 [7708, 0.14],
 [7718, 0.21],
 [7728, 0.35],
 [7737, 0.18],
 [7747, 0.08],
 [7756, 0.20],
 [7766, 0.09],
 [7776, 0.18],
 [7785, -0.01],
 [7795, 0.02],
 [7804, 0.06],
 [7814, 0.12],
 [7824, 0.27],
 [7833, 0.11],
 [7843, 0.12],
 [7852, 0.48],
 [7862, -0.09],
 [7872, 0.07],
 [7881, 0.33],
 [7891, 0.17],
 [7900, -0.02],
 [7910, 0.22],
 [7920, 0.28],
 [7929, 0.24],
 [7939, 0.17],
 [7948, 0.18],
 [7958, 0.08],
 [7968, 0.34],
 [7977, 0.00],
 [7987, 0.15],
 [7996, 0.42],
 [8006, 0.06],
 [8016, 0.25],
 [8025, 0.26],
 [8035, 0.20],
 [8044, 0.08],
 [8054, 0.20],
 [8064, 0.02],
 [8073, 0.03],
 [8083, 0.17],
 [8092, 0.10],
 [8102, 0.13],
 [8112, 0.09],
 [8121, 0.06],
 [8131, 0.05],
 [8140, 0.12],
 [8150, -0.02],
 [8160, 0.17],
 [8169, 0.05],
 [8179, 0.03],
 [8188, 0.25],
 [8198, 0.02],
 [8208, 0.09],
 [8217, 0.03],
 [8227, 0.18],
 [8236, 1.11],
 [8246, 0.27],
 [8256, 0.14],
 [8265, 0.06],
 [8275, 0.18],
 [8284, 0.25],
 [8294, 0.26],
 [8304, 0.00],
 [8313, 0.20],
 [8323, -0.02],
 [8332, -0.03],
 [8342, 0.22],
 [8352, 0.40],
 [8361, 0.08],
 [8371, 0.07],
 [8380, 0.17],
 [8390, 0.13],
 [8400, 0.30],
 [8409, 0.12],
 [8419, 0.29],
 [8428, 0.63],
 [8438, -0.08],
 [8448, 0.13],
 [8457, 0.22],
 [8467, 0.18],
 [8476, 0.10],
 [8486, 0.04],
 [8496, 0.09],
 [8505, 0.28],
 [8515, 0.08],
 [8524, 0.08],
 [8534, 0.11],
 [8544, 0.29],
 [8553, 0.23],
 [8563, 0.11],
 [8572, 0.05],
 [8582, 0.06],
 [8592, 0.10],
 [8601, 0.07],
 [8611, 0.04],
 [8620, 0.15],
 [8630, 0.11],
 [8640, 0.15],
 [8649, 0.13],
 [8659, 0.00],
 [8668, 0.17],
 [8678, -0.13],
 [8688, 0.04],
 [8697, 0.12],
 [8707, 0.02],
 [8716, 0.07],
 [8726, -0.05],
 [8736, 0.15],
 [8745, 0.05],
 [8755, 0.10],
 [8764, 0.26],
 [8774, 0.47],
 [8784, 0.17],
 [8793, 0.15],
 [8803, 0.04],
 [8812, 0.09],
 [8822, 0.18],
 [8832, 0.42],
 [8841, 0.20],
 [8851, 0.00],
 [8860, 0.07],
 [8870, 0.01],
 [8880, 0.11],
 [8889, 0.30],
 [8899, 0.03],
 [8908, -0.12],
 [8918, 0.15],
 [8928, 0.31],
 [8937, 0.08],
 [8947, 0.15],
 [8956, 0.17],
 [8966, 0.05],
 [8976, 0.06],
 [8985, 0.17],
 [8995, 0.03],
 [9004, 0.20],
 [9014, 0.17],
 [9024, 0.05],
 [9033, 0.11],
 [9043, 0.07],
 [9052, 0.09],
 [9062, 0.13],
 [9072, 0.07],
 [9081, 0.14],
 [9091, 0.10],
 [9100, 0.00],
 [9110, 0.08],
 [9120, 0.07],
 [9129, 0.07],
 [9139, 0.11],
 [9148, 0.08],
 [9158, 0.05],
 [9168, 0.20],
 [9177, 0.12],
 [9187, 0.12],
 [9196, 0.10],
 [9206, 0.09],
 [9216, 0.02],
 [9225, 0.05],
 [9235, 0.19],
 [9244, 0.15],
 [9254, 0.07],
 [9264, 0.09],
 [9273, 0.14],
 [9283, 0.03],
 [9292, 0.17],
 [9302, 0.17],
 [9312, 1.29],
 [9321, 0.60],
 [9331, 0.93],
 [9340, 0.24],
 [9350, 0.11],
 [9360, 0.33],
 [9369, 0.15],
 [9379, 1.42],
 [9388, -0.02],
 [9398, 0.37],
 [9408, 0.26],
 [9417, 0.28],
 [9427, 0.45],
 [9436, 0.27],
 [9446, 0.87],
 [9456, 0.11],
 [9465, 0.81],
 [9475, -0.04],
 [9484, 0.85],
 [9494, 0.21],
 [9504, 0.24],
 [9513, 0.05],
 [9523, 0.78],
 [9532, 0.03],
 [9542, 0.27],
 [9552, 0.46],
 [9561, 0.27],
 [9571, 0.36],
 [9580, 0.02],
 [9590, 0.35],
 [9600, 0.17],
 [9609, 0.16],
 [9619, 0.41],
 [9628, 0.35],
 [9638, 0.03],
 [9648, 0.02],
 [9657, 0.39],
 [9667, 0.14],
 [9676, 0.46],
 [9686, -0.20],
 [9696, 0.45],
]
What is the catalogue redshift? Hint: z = 0.25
